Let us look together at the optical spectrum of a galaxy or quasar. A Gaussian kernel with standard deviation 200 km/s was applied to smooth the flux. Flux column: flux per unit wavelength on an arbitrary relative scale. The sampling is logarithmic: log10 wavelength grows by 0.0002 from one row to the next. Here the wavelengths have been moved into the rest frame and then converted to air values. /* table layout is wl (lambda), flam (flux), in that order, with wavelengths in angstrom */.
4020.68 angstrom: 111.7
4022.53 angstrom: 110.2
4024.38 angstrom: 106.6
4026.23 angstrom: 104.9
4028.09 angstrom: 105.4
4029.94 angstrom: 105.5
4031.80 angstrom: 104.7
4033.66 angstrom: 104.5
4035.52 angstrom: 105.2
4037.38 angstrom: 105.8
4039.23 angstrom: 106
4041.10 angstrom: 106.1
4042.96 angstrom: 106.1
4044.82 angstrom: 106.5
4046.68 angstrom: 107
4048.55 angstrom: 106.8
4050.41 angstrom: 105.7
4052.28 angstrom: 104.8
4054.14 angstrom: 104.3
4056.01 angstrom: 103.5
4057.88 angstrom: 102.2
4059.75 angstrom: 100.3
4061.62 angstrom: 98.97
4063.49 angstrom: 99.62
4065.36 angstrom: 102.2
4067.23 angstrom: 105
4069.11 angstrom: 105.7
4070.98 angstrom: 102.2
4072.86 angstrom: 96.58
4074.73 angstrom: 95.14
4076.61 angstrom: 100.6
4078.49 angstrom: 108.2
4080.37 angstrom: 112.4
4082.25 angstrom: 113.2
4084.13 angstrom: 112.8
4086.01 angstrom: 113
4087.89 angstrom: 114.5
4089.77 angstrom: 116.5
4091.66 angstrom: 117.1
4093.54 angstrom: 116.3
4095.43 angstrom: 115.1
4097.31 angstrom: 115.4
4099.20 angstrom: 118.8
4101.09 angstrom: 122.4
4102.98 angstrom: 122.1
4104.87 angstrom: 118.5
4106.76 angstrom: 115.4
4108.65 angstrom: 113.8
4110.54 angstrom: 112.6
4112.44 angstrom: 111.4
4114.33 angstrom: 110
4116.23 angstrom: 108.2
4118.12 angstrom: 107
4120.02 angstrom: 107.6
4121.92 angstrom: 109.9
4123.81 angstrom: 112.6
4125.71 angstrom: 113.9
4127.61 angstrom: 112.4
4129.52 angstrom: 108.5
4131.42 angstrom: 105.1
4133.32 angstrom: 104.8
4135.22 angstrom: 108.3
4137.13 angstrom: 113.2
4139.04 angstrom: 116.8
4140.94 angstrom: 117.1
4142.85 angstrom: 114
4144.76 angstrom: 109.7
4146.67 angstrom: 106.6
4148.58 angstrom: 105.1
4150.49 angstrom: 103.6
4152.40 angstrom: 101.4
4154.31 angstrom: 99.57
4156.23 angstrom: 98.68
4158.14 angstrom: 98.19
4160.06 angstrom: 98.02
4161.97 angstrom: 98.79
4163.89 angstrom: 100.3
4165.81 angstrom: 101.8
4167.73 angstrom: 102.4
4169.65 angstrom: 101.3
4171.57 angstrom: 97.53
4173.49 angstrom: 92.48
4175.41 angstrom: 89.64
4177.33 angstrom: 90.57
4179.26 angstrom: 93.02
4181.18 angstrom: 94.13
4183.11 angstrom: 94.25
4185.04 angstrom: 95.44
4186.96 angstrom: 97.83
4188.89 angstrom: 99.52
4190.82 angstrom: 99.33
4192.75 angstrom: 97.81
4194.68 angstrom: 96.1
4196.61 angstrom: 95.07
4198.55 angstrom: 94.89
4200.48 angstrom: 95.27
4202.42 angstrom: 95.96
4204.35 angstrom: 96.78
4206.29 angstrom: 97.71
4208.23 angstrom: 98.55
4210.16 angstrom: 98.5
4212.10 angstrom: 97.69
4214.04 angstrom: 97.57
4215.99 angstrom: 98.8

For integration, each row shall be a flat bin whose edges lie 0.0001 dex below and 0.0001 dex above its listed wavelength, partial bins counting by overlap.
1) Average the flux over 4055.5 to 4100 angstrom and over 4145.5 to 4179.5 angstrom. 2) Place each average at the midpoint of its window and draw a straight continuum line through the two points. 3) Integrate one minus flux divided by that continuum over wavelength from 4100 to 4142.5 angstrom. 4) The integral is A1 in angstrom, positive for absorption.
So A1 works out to -3.8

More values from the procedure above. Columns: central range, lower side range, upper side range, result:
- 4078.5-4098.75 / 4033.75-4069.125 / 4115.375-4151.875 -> -1.47 angstrom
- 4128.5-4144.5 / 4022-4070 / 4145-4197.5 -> -1.74 angstrom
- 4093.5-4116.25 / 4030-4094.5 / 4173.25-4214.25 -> -2.83 angstrom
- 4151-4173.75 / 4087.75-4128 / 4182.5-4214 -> 0.94 angstrom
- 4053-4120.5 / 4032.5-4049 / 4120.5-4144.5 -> -0.49 angstrom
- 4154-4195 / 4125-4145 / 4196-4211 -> 2.26 angstrom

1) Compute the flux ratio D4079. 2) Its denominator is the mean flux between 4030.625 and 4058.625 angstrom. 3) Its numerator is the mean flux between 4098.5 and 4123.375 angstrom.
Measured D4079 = 1.08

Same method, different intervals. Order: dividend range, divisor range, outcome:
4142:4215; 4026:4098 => 0.92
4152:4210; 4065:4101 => 0.88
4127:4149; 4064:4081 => 1.07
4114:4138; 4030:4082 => 1.05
